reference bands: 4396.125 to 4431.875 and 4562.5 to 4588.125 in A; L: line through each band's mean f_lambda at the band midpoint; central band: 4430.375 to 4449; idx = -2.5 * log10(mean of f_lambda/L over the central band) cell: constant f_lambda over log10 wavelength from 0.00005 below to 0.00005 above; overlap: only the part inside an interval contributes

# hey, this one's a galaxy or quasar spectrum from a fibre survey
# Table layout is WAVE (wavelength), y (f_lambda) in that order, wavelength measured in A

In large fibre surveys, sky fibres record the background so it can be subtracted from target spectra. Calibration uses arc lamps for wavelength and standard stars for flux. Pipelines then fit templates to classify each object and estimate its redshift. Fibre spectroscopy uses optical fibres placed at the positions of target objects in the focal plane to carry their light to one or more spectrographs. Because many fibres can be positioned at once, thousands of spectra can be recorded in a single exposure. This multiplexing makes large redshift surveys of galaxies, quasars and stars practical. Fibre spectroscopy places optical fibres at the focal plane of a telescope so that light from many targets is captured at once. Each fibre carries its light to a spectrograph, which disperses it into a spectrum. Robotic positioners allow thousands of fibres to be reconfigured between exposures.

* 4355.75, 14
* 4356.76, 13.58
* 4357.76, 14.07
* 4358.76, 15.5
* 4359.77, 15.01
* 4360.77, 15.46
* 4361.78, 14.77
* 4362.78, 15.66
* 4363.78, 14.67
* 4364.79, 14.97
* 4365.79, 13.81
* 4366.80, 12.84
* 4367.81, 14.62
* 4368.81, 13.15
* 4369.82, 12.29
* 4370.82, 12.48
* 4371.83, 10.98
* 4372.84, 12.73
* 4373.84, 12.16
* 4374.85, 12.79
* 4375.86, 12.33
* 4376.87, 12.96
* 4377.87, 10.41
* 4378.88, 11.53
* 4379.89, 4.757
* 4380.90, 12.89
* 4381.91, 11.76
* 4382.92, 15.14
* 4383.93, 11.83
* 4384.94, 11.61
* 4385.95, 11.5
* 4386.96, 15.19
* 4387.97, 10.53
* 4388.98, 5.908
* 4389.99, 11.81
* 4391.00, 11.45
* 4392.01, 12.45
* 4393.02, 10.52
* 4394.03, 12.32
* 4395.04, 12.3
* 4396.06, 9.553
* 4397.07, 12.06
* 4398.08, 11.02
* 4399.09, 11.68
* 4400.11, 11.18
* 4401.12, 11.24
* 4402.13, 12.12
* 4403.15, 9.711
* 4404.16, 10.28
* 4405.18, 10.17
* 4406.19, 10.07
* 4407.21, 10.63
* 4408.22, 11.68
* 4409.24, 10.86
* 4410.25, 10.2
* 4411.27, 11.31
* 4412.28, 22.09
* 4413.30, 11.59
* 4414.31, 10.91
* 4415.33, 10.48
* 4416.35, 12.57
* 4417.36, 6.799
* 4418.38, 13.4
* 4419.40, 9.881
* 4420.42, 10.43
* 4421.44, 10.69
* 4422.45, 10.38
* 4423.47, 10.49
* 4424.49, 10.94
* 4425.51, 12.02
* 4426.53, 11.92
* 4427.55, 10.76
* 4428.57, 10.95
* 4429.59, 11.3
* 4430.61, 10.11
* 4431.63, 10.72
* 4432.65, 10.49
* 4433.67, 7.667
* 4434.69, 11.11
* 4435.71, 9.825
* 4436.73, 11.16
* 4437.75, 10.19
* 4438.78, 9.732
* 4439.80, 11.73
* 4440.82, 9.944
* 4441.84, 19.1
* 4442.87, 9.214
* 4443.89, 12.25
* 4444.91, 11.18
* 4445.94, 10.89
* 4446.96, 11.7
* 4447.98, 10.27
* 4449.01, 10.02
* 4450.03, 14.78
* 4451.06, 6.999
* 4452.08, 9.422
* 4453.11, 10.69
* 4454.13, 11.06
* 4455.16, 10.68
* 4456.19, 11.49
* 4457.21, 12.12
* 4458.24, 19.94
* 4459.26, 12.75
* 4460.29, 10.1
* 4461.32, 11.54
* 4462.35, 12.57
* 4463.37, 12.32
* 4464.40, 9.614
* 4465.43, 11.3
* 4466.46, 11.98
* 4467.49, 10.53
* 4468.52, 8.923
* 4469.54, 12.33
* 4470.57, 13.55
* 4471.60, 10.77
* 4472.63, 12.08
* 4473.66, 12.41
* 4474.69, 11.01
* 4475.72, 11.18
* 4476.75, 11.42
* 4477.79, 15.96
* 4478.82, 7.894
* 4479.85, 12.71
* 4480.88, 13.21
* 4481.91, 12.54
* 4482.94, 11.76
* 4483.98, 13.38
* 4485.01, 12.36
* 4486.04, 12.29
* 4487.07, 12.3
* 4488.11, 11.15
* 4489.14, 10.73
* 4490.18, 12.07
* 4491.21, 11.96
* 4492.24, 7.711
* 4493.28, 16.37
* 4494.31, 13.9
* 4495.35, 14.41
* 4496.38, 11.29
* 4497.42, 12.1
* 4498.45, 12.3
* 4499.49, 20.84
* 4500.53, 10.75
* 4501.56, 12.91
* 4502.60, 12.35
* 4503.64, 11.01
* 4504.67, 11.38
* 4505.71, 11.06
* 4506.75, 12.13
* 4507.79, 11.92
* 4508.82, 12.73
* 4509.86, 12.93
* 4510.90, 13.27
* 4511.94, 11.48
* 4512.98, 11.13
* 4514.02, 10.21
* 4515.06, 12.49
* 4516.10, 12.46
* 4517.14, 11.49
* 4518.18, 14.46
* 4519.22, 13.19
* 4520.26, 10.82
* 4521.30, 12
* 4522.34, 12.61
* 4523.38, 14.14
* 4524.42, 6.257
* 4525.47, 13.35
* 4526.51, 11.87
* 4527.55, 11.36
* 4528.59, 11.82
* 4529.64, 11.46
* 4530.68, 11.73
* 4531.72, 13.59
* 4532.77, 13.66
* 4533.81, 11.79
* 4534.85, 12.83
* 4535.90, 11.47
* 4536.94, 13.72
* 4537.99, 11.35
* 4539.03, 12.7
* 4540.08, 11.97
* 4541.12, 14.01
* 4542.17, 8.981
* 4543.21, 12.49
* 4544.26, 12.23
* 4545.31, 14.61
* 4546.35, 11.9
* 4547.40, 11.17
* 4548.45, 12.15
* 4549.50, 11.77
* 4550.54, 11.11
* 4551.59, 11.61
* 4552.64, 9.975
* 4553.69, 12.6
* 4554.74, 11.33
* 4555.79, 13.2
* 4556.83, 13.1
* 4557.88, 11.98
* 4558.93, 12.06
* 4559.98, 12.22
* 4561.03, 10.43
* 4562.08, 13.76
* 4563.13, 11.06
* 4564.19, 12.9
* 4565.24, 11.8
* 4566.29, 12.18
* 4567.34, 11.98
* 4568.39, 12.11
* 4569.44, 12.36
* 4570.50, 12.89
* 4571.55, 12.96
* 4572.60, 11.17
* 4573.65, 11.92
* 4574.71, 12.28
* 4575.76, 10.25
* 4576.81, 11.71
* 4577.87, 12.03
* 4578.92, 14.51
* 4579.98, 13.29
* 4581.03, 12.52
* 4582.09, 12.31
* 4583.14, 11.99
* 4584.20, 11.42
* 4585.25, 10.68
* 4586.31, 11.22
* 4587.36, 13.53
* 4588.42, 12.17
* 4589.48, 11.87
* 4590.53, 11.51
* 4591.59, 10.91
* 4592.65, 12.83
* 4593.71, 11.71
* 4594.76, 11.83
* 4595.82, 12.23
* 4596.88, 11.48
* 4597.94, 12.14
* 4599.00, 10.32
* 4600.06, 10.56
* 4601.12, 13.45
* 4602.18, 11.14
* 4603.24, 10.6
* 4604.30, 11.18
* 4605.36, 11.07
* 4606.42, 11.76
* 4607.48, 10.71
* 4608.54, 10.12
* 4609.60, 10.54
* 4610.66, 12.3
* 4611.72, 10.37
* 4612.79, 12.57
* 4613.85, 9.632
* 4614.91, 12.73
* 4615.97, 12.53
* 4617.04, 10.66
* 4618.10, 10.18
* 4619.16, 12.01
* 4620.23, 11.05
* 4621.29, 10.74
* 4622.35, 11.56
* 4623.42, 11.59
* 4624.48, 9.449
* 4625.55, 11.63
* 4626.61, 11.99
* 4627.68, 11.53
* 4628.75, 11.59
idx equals 0.04 mag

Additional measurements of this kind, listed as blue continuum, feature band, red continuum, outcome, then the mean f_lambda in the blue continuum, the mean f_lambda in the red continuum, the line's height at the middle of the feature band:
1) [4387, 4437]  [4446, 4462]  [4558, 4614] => -0.03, 11.1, 11.8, 11.2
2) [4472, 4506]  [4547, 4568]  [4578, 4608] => 0.01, 12.3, 11.8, 12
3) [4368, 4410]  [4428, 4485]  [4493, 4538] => 0.04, 11.4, 12.4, 12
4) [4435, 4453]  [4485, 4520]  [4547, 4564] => -0.08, 11.1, 11.9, 11.5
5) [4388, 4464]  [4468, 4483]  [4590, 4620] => -0.05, 11.2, 11.4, 11.3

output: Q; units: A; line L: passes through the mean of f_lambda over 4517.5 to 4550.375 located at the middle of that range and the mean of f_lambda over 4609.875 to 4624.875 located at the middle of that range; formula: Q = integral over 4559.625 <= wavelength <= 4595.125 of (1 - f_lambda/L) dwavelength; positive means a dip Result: -1.2 A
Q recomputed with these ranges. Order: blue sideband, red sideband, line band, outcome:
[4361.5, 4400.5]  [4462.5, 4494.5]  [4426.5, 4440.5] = 1.7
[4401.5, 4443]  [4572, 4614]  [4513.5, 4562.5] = -2.5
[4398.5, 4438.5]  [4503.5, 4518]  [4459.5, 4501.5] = -1.7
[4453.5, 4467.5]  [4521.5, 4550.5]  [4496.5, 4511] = -0.7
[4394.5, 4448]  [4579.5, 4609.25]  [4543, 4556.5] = -0.6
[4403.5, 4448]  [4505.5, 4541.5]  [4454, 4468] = -0.6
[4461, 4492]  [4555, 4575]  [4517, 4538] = -0.3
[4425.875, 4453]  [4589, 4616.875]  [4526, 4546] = -1.9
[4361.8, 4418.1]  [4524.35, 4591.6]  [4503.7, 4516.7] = 0.1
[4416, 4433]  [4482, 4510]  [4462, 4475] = 0.4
